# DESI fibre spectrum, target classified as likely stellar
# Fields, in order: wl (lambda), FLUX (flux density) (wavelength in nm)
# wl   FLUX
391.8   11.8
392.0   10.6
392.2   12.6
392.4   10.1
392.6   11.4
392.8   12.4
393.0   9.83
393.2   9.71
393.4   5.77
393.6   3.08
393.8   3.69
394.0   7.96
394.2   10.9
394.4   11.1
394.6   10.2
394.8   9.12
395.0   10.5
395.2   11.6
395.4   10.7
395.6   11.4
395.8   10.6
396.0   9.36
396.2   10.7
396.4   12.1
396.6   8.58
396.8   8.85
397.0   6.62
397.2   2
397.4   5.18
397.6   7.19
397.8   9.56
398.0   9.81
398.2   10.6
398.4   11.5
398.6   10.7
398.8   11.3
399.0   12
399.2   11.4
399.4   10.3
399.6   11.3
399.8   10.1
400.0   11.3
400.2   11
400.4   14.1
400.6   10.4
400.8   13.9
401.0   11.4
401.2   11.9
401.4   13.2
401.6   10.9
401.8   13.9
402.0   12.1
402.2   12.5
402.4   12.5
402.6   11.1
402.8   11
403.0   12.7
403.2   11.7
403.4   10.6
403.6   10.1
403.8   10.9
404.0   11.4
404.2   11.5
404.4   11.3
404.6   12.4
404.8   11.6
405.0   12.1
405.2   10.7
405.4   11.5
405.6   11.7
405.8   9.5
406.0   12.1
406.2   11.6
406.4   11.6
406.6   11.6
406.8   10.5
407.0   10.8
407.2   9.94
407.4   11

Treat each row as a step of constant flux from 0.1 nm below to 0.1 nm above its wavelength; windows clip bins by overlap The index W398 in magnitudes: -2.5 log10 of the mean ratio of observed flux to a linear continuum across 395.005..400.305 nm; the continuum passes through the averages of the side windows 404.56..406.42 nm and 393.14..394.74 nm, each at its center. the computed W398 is -0.10 mag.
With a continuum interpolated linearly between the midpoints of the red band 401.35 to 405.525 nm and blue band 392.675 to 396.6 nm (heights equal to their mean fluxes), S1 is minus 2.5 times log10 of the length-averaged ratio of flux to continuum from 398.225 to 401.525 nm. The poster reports -0.08 mag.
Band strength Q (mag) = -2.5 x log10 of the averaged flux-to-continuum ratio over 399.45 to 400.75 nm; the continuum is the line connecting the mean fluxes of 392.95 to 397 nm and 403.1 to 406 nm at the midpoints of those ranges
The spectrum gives -0.11 mag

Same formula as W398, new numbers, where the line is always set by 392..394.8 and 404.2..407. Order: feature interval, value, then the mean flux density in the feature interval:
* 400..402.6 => -0.15 mag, 12.2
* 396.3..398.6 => 0.17 mag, 8.46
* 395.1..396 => -0.14 mag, 10.9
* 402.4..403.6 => -0.05 mag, 11.4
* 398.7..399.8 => -0.09 mag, 11.2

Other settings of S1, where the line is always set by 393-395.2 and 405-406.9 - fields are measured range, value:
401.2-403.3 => -0.17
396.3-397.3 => 0.18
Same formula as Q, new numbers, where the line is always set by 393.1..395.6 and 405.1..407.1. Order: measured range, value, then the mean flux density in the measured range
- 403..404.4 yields -0.049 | 11.2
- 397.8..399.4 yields -0.132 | 10.9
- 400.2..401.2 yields -0.212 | 12.3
